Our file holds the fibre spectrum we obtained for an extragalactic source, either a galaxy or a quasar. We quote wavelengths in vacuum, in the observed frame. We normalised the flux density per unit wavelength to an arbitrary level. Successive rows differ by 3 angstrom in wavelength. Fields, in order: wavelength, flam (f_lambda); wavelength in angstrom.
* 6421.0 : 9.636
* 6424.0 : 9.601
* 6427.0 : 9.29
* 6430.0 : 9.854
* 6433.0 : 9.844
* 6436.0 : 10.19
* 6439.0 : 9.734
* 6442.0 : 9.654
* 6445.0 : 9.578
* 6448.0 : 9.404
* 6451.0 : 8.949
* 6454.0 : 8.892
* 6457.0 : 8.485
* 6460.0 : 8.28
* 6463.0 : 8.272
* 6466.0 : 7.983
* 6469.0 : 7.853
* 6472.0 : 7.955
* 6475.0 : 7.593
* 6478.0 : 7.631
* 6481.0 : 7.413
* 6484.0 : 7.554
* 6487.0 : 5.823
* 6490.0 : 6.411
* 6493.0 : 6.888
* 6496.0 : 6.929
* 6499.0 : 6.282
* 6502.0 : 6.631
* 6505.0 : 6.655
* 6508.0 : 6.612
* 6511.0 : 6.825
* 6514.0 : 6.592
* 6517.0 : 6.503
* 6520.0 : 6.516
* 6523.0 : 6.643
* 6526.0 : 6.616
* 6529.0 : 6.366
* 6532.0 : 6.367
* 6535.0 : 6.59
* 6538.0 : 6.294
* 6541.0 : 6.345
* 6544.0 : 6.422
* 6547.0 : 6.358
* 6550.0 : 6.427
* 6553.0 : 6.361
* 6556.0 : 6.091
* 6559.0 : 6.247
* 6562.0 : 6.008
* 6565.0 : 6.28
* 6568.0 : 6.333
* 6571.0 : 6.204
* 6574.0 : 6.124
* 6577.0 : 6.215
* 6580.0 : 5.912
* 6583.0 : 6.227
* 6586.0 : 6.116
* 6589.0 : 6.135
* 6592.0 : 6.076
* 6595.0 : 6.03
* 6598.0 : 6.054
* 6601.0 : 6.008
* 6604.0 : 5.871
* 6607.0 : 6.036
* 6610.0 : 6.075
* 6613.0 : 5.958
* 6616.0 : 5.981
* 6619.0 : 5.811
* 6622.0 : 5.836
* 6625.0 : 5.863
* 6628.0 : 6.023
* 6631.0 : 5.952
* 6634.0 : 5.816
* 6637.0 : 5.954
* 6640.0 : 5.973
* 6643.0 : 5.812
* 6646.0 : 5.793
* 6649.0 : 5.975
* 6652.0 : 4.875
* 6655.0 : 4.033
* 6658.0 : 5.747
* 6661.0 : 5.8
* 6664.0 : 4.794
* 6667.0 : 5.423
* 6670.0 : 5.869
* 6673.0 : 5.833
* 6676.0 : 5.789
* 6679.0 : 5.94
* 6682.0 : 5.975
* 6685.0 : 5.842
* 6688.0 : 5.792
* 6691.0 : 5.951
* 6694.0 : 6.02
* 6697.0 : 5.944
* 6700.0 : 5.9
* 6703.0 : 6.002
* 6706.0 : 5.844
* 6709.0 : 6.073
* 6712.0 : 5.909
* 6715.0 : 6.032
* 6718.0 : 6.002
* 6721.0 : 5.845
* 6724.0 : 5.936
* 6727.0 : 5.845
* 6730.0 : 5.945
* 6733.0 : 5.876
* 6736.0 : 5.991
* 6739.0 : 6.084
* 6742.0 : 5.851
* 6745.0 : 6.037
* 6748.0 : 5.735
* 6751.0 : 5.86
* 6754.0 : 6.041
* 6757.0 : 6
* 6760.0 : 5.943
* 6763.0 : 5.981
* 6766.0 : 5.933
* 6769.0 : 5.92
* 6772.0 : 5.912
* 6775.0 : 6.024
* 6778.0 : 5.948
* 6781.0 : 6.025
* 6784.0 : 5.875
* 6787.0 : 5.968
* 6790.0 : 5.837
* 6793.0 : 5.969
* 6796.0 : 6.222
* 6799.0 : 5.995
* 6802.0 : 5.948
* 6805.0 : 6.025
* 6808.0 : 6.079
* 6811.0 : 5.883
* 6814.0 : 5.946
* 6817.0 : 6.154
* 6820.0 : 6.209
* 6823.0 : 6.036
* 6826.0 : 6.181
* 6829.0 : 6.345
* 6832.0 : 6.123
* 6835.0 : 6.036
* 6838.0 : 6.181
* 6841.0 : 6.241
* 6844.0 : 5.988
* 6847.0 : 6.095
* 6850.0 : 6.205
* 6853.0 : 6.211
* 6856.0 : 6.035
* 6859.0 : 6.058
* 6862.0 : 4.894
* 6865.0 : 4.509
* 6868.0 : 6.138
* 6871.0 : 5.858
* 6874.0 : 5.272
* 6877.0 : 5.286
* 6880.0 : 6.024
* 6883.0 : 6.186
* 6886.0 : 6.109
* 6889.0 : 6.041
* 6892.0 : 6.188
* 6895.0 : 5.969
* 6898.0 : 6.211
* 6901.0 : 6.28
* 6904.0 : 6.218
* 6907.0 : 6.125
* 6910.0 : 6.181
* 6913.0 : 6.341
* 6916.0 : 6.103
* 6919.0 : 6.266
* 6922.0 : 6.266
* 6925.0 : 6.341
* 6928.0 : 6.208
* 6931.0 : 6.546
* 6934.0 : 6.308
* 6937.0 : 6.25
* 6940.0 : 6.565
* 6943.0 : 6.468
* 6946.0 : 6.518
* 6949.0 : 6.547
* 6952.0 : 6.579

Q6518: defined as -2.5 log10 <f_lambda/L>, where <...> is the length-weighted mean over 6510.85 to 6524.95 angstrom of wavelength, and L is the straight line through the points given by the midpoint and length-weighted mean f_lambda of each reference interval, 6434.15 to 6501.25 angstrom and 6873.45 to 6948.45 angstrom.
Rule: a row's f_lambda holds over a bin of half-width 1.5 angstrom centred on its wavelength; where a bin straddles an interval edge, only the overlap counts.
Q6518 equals 0.19 mag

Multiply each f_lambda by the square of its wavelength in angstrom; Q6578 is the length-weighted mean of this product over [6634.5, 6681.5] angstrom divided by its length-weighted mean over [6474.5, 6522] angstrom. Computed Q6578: 0.9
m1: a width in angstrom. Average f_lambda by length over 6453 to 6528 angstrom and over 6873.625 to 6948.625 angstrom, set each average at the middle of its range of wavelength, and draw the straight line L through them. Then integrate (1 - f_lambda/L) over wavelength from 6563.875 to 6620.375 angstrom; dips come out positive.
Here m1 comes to 7.0 angstrom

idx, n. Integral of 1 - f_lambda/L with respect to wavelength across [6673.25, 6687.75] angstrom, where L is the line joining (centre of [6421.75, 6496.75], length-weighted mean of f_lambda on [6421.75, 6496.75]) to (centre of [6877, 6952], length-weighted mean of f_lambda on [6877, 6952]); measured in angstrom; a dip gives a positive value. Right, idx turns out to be 2.9 angstrom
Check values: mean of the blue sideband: 8.43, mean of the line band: 5.87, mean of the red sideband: 6.25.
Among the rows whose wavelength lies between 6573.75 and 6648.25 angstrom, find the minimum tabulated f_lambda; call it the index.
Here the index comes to 5.793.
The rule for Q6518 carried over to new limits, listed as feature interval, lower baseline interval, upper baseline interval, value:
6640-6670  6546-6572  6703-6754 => 0.12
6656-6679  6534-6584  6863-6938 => 0.11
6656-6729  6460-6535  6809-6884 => 0.10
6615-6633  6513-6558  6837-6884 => 0.06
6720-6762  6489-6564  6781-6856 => 0.04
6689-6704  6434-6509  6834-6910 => 0.15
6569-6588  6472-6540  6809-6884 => 0.07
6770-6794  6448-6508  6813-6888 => 0.05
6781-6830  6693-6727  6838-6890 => -0.03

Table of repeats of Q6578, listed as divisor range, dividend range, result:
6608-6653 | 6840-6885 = 1.06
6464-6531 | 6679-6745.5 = 0.92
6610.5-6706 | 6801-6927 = 1.11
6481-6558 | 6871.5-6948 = 1.06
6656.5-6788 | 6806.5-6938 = 1.07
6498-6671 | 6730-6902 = 1.05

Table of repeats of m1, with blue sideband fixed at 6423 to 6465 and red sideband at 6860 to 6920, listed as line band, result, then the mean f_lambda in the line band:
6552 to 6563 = 2.93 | 6.18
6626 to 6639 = 3.17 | 5.93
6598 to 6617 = 4.83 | 5.99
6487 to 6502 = 3.95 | 6.55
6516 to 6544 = 6.99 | 6.47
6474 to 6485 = 1.78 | 7.55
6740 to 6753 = 2.05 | 5.89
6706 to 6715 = 1.60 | 5.97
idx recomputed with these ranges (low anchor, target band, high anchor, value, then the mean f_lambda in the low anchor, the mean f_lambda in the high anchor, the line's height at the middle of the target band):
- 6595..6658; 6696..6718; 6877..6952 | -0.16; 5.79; 6.25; 5.92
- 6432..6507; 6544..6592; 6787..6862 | 8.13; 8.01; 6.06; 7.47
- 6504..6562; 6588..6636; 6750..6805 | 2.50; 6.45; 5.97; 6.3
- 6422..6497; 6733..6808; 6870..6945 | 9.62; 8.42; 6.15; 6.84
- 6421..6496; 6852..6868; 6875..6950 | 2.22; 8.46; 6.21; 6.47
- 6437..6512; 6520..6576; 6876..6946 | 8.83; 7.79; 6.21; 7.53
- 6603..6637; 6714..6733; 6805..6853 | 0.30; 5.93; 6.11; 6.02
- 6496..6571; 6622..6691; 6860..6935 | 6.60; 6.44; 5.99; 6.29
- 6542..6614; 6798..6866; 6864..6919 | 0.22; 6.15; 5.97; 6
